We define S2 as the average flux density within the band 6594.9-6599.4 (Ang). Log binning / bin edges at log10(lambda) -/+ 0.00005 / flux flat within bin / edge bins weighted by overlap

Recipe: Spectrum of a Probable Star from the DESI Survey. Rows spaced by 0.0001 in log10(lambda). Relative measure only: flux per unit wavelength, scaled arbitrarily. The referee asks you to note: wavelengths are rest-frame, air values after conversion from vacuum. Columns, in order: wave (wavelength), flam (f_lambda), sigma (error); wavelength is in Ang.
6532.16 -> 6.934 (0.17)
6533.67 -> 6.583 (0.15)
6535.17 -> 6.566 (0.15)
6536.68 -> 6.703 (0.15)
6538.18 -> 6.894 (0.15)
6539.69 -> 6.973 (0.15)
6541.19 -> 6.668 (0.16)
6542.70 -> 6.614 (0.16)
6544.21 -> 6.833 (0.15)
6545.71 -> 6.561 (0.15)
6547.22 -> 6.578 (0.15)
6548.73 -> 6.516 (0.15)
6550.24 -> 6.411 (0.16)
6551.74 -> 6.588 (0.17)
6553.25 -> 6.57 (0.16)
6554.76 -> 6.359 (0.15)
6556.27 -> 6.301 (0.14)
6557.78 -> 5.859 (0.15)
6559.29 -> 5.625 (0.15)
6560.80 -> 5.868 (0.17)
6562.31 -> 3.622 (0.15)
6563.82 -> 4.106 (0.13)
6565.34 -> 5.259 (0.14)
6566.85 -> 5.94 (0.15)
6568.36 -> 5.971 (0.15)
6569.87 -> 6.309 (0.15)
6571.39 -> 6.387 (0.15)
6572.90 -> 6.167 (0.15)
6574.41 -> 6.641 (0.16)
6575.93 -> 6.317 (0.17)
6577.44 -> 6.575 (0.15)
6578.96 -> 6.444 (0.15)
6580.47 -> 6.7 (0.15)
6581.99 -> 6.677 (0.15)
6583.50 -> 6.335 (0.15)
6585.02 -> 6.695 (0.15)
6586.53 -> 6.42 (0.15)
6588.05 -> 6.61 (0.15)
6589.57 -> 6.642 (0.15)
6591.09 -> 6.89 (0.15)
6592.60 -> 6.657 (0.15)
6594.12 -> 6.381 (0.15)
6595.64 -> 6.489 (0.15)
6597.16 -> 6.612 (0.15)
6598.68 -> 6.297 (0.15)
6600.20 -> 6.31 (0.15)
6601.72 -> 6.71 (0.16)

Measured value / 6.46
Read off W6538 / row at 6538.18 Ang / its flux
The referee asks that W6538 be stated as 6.894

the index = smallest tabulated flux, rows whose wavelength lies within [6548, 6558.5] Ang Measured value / 5.859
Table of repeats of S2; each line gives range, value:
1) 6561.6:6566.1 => 4.33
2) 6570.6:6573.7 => 6.28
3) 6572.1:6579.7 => 6.43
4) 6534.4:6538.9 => 6.73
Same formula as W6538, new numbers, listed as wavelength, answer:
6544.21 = 6.833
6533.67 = 6.583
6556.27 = 6.301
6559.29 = 5.625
